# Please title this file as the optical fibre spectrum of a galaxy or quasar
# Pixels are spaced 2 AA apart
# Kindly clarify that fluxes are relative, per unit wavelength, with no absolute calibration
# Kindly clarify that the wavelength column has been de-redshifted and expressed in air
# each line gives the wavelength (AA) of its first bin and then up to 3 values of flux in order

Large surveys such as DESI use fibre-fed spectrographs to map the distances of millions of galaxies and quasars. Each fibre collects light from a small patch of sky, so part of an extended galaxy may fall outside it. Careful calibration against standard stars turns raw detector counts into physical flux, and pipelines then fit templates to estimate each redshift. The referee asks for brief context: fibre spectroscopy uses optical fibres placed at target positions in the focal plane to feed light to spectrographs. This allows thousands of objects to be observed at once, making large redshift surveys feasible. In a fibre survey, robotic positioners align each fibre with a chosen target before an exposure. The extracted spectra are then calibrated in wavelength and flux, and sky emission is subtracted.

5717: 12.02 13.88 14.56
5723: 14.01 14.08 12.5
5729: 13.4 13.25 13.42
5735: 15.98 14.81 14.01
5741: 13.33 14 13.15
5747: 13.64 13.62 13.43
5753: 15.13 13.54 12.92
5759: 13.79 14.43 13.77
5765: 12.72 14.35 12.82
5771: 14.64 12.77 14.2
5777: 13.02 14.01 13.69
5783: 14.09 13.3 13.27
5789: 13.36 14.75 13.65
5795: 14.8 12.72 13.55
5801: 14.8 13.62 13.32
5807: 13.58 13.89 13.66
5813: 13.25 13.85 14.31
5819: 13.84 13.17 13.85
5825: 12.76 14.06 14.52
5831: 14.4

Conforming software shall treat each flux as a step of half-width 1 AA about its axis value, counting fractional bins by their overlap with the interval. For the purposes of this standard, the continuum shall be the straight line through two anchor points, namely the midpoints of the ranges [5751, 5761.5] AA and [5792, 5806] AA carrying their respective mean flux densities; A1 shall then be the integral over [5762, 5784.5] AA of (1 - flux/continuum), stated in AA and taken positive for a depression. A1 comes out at 0.3 AA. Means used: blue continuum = 13.9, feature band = 13.6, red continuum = 13.8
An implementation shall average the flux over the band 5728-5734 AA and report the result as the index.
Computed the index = 13.4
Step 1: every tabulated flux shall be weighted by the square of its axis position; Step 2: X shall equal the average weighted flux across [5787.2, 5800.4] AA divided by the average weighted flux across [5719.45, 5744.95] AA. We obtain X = 1.0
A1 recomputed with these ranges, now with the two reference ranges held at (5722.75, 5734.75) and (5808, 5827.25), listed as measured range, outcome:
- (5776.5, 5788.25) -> 0.03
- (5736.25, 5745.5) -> -0.20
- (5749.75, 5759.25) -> -0.12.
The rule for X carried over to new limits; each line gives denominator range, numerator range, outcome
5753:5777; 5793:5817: 1.02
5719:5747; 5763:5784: 1.00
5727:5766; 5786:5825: 1.02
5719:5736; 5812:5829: 1.02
